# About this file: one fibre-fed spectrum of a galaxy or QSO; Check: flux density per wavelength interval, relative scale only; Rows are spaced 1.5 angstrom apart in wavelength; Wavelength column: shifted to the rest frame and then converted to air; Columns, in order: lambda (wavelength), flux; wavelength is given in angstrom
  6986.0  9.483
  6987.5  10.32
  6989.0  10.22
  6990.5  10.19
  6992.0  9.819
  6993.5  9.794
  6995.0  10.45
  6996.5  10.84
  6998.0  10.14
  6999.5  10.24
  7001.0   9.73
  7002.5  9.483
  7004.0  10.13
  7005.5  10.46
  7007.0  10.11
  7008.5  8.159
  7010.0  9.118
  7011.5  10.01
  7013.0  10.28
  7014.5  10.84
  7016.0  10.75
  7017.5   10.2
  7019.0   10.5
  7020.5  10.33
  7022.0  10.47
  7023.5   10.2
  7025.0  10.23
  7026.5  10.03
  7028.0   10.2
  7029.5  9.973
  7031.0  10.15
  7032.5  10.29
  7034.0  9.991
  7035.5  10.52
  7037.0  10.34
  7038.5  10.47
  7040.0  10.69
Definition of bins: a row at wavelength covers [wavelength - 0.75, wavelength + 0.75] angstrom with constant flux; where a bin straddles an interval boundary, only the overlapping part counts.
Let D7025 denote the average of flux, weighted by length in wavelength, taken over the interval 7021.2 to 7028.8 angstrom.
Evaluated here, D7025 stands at 10.2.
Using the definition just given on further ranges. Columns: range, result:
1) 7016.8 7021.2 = 10.3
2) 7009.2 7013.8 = 9.8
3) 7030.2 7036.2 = 10.2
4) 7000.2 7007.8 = 9.97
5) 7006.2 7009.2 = 9.17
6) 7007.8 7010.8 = 8.67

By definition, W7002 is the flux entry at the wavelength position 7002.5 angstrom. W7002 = 9.483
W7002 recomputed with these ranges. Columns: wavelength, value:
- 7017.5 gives 10.2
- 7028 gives 10.2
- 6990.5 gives 10.19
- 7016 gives 10.75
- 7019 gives 10.5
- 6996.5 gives 10.84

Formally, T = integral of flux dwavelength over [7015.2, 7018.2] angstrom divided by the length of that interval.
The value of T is 10.5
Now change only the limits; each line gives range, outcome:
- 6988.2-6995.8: 10.1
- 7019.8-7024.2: 10.3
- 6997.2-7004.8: 9.95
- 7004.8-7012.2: 9.56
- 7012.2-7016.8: 10.6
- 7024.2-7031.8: 10.1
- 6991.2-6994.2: 9.81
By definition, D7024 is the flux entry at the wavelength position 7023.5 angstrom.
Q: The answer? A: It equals 10.2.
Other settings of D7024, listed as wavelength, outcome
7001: 9.73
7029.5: 9.973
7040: 10.69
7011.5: 10.01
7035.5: 10.52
